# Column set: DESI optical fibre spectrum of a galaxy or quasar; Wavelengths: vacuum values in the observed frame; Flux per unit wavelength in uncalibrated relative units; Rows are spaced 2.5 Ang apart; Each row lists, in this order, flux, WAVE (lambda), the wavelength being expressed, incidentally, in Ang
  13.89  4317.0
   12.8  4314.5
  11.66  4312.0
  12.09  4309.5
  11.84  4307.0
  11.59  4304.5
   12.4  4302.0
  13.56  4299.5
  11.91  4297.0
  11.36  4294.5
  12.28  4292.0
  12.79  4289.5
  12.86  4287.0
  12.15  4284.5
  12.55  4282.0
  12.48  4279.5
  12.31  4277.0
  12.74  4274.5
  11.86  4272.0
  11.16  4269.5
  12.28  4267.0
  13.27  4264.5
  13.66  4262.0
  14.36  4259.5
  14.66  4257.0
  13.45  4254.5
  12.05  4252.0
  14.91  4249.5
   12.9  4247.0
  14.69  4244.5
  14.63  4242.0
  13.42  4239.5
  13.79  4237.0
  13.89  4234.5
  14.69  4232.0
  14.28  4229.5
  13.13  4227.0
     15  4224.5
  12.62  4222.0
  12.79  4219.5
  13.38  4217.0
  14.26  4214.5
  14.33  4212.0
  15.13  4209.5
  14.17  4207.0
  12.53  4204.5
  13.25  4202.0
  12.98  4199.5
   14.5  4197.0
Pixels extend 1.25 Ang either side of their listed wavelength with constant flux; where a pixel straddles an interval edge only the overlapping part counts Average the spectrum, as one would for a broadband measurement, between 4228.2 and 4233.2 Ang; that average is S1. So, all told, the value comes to 14.5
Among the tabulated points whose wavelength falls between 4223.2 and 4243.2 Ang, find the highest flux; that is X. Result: 15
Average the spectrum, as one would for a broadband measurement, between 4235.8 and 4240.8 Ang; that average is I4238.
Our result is 13.6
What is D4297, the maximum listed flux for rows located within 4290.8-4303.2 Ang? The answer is 13.56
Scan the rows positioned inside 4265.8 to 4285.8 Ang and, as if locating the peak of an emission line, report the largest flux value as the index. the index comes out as 12.74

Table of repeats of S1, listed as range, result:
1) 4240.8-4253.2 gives 13.8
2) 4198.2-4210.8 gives 13.6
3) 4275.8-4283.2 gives 12.4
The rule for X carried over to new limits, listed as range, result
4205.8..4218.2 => 15.13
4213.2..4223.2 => 14.26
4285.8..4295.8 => 12.86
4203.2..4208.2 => 14.17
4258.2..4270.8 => 14.36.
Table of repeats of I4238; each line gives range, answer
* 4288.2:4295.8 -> 12.1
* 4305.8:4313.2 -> 11.9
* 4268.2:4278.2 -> 12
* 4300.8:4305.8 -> 12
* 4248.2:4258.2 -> 13.8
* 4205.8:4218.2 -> 14.3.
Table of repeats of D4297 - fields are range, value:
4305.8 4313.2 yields 12.09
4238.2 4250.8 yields 14.91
